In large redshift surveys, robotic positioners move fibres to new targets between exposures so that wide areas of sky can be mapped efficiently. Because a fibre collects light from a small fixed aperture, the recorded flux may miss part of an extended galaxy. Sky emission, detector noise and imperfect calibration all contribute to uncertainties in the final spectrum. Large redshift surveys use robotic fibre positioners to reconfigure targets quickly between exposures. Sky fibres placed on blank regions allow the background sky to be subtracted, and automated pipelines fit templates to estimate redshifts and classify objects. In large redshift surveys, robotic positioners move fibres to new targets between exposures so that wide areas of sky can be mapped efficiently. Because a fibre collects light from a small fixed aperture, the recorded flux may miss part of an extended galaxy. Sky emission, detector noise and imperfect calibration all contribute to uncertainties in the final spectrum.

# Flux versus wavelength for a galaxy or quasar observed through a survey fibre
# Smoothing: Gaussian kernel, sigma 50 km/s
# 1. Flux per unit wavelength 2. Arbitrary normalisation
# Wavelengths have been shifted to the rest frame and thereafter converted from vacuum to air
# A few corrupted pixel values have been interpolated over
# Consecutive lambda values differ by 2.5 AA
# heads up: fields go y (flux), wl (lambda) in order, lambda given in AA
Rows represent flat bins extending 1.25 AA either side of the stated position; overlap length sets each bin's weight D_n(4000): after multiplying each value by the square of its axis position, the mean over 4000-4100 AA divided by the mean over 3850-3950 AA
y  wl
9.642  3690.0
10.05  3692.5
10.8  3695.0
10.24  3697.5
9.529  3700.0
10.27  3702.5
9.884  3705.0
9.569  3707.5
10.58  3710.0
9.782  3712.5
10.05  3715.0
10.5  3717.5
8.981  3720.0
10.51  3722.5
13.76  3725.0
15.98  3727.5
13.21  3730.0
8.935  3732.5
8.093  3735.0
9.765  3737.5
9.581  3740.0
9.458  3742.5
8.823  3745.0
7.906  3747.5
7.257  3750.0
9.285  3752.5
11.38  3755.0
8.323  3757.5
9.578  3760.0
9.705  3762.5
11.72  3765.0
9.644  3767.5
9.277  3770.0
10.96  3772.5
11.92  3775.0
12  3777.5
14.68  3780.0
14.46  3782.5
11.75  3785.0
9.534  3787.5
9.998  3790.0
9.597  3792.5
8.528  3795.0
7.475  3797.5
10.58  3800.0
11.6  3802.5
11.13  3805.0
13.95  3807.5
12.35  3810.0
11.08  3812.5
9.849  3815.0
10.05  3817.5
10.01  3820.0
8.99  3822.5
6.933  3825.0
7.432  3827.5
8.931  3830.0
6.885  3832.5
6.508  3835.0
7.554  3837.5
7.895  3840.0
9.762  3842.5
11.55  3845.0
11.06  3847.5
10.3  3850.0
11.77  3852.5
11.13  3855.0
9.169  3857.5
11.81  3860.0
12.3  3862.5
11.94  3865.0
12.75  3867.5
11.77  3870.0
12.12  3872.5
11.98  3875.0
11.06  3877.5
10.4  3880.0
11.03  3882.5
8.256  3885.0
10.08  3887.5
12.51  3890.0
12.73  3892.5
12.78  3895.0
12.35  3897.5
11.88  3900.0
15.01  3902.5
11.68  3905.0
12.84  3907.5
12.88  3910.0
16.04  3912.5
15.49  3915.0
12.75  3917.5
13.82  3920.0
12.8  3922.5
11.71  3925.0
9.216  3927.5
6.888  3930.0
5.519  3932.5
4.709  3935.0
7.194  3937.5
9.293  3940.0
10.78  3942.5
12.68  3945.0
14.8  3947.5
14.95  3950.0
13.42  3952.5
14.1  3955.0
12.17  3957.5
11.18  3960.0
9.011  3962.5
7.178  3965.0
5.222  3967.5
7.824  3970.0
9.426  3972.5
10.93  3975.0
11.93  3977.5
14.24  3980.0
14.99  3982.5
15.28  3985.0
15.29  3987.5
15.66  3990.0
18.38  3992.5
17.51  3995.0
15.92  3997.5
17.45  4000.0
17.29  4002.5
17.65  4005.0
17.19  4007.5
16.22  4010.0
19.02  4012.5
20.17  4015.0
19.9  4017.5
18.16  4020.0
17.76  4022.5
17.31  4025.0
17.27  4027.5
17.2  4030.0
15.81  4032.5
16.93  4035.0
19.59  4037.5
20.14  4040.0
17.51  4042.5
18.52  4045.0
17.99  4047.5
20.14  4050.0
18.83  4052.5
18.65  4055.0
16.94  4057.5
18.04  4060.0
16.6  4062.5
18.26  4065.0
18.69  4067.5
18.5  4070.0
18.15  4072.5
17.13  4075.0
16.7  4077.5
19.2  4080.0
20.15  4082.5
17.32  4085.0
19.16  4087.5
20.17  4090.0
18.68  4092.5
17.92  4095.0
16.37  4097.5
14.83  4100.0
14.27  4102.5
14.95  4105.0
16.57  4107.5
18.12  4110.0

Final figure 1.7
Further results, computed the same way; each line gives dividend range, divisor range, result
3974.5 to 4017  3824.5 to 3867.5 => 1.81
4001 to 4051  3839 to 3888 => 1.80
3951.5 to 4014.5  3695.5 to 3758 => 1.57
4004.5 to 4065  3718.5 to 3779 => 2.04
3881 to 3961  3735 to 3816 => 1.21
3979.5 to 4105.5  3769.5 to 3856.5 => 1.94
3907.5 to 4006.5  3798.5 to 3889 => 1.28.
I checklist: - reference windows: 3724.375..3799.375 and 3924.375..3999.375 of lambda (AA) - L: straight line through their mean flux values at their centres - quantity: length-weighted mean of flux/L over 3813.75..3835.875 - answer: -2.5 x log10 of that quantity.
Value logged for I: 0.27 mag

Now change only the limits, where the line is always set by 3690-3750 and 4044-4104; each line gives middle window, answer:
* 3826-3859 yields 0.36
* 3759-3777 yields 0.08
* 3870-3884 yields 0.20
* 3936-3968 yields 0.36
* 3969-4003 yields 0.12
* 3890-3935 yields 0.20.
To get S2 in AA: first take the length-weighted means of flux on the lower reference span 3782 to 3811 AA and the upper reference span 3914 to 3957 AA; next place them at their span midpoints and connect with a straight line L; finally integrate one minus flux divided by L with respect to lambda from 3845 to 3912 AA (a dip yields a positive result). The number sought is -4.2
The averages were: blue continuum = 10.8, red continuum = 11.2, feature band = 11.7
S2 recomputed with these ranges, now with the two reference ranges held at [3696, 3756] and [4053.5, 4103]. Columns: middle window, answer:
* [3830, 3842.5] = 4.89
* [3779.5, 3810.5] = 1.46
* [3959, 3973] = 6.54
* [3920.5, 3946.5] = 9.57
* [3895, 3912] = 1.34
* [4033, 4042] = -0.83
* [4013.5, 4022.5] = -1.44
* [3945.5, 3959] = 1.17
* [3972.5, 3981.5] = 2.07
